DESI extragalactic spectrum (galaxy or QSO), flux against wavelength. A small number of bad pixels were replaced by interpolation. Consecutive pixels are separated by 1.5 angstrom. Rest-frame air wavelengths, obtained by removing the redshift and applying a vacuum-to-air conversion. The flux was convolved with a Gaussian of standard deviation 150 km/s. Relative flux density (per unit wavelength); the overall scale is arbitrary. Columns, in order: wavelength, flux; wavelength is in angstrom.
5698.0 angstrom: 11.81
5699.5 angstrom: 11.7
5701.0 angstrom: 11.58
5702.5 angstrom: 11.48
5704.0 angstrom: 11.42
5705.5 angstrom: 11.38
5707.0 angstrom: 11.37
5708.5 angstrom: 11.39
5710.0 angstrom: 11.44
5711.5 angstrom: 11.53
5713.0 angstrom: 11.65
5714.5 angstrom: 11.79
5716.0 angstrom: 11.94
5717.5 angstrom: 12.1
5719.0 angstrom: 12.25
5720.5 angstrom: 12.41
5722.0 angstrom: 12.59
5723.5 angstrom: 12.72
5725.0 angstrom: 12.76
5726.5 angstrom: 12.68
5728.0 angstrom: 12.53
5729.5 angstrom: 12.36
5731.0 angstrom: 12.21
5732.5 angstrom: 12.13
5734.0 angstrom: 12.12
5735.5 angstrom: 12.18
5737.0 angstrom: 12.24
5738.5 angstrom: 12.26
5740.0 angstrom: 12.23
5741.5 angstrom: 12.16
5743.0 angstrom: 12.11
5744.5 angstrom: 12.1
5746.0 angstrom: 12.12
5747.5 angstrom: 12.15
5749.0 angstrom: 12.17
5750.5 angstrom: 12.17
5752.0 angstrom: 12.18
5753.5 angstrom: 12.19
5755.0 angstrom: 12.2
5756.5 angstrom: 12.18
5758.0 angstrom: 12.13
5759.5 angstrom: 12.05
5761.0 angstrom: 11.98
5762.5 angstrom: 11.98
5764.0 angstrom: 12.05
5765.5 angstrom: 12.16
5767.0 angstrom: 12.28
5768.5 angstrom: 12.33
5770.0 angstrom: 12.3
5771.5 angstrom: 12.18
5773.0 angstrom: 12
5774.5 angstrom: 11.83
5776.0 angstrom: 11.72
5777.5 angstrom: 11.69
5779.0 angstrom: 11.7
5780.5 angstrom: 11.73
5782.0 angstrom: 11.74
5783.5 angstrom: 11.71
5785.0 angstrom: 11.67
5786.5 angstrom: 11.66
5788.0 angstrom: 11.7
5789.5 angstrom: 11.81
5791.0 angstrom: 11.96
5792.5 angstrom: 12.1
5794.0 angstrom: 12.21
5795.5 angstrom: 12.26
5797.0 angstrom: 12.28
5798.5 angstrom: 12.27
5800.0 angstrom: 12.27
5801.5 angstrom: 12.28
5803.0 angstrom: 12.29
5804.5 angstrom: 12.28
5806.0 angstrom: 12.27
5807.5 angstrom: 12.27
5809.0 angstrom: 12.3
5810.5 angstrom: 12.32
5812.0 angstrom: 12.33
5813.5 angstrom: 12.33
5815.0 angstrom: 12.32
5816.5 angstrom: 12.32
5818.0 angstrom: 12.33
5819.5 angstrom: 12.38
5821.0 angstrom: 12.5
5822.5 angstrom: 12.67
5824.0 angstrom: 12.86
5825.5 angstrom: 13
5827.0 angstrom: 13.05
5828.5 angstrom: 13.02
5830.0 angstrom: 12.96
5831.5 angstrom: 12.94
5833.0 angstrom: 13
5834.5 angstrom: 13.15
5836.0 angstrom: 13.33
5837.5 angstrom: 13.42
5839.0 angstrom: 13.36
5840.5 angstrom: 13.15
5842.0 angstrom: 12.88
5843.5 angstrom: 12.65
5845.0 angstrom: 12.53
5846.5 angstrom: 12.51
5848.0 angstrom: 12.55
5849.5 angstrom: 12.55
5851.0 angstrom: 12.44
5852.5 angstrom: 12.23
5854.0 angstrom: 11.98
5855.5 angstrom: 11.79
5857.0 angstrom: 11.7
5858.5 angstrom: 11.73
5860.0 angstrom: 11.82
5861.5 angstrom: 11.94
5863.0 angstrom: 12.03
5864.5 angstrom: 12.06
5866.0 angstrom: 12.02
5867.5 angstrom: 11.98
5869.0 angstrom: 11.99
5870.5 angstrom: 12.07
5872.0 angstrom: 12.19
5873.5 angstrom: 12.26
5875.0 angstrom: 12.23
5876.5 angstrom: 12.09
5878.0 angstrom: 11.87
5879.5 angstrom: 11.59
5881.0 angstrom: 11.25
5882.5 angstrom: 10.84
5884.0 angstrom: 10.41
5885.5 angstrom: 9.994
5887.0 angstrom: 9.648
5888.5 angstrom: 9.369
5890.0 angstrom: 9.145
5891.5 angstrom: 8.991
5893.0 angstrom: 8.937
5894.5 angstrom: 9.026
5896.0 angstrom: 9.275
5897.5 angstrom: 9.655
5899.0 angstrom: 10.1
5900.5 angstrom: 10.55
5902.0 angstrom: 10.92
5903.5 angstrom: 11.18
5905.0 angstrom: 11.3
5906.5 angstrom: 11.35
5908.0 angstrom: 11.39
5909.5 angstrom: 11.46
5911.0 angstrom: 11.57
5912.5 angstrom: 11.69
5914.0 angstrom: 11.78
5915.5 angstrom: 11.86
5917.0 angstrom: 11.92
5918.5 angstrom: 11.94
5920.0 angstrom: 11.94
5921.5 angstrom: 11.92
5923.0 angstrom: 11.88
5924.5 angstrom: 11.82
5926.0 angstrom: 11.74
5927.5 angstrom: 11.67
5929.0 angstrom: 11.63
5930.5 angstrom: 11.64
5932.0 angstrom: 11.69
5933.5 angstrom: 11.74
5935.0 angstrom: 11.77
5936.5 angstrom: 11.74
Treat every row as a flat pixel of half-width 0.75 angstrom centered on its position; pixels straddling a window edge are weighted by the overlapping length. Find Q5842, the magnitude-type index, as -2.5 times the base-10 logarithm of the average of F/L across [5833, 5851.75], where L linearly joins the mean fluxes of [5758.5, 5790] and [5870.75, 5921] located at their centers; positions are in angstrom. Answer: -0.14 mag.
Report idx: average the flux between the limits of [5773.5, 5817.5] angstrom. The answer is 12.1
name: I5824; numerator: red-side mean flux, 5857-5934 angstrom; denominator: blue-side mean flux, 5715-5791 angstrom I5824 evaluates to 0.93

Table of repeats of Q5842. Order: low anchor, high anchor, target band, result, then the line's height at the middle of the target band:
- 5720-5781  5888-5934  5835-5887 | -0.064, 11.4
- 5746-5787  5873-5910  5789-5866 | -0.105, 11.3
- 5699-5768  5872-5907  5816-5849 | -0.158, 11.1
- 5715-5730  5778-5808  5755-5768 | 0.008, 12.2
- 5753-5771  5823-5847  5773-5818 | 0.042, 12.5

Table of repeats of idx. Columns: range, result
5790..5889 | 12.2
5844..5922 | 11.3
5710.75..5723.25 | 12.1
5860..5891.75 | 11.3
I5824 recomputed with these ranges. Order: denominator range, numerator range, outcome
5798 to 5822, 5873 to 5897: 0.84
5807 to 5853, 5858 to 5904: 0.86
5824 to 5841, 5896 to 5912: 0.83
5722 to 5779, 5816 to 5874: 1.03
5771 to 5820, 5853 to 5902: 0.91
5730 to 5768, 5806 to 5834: 1.04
